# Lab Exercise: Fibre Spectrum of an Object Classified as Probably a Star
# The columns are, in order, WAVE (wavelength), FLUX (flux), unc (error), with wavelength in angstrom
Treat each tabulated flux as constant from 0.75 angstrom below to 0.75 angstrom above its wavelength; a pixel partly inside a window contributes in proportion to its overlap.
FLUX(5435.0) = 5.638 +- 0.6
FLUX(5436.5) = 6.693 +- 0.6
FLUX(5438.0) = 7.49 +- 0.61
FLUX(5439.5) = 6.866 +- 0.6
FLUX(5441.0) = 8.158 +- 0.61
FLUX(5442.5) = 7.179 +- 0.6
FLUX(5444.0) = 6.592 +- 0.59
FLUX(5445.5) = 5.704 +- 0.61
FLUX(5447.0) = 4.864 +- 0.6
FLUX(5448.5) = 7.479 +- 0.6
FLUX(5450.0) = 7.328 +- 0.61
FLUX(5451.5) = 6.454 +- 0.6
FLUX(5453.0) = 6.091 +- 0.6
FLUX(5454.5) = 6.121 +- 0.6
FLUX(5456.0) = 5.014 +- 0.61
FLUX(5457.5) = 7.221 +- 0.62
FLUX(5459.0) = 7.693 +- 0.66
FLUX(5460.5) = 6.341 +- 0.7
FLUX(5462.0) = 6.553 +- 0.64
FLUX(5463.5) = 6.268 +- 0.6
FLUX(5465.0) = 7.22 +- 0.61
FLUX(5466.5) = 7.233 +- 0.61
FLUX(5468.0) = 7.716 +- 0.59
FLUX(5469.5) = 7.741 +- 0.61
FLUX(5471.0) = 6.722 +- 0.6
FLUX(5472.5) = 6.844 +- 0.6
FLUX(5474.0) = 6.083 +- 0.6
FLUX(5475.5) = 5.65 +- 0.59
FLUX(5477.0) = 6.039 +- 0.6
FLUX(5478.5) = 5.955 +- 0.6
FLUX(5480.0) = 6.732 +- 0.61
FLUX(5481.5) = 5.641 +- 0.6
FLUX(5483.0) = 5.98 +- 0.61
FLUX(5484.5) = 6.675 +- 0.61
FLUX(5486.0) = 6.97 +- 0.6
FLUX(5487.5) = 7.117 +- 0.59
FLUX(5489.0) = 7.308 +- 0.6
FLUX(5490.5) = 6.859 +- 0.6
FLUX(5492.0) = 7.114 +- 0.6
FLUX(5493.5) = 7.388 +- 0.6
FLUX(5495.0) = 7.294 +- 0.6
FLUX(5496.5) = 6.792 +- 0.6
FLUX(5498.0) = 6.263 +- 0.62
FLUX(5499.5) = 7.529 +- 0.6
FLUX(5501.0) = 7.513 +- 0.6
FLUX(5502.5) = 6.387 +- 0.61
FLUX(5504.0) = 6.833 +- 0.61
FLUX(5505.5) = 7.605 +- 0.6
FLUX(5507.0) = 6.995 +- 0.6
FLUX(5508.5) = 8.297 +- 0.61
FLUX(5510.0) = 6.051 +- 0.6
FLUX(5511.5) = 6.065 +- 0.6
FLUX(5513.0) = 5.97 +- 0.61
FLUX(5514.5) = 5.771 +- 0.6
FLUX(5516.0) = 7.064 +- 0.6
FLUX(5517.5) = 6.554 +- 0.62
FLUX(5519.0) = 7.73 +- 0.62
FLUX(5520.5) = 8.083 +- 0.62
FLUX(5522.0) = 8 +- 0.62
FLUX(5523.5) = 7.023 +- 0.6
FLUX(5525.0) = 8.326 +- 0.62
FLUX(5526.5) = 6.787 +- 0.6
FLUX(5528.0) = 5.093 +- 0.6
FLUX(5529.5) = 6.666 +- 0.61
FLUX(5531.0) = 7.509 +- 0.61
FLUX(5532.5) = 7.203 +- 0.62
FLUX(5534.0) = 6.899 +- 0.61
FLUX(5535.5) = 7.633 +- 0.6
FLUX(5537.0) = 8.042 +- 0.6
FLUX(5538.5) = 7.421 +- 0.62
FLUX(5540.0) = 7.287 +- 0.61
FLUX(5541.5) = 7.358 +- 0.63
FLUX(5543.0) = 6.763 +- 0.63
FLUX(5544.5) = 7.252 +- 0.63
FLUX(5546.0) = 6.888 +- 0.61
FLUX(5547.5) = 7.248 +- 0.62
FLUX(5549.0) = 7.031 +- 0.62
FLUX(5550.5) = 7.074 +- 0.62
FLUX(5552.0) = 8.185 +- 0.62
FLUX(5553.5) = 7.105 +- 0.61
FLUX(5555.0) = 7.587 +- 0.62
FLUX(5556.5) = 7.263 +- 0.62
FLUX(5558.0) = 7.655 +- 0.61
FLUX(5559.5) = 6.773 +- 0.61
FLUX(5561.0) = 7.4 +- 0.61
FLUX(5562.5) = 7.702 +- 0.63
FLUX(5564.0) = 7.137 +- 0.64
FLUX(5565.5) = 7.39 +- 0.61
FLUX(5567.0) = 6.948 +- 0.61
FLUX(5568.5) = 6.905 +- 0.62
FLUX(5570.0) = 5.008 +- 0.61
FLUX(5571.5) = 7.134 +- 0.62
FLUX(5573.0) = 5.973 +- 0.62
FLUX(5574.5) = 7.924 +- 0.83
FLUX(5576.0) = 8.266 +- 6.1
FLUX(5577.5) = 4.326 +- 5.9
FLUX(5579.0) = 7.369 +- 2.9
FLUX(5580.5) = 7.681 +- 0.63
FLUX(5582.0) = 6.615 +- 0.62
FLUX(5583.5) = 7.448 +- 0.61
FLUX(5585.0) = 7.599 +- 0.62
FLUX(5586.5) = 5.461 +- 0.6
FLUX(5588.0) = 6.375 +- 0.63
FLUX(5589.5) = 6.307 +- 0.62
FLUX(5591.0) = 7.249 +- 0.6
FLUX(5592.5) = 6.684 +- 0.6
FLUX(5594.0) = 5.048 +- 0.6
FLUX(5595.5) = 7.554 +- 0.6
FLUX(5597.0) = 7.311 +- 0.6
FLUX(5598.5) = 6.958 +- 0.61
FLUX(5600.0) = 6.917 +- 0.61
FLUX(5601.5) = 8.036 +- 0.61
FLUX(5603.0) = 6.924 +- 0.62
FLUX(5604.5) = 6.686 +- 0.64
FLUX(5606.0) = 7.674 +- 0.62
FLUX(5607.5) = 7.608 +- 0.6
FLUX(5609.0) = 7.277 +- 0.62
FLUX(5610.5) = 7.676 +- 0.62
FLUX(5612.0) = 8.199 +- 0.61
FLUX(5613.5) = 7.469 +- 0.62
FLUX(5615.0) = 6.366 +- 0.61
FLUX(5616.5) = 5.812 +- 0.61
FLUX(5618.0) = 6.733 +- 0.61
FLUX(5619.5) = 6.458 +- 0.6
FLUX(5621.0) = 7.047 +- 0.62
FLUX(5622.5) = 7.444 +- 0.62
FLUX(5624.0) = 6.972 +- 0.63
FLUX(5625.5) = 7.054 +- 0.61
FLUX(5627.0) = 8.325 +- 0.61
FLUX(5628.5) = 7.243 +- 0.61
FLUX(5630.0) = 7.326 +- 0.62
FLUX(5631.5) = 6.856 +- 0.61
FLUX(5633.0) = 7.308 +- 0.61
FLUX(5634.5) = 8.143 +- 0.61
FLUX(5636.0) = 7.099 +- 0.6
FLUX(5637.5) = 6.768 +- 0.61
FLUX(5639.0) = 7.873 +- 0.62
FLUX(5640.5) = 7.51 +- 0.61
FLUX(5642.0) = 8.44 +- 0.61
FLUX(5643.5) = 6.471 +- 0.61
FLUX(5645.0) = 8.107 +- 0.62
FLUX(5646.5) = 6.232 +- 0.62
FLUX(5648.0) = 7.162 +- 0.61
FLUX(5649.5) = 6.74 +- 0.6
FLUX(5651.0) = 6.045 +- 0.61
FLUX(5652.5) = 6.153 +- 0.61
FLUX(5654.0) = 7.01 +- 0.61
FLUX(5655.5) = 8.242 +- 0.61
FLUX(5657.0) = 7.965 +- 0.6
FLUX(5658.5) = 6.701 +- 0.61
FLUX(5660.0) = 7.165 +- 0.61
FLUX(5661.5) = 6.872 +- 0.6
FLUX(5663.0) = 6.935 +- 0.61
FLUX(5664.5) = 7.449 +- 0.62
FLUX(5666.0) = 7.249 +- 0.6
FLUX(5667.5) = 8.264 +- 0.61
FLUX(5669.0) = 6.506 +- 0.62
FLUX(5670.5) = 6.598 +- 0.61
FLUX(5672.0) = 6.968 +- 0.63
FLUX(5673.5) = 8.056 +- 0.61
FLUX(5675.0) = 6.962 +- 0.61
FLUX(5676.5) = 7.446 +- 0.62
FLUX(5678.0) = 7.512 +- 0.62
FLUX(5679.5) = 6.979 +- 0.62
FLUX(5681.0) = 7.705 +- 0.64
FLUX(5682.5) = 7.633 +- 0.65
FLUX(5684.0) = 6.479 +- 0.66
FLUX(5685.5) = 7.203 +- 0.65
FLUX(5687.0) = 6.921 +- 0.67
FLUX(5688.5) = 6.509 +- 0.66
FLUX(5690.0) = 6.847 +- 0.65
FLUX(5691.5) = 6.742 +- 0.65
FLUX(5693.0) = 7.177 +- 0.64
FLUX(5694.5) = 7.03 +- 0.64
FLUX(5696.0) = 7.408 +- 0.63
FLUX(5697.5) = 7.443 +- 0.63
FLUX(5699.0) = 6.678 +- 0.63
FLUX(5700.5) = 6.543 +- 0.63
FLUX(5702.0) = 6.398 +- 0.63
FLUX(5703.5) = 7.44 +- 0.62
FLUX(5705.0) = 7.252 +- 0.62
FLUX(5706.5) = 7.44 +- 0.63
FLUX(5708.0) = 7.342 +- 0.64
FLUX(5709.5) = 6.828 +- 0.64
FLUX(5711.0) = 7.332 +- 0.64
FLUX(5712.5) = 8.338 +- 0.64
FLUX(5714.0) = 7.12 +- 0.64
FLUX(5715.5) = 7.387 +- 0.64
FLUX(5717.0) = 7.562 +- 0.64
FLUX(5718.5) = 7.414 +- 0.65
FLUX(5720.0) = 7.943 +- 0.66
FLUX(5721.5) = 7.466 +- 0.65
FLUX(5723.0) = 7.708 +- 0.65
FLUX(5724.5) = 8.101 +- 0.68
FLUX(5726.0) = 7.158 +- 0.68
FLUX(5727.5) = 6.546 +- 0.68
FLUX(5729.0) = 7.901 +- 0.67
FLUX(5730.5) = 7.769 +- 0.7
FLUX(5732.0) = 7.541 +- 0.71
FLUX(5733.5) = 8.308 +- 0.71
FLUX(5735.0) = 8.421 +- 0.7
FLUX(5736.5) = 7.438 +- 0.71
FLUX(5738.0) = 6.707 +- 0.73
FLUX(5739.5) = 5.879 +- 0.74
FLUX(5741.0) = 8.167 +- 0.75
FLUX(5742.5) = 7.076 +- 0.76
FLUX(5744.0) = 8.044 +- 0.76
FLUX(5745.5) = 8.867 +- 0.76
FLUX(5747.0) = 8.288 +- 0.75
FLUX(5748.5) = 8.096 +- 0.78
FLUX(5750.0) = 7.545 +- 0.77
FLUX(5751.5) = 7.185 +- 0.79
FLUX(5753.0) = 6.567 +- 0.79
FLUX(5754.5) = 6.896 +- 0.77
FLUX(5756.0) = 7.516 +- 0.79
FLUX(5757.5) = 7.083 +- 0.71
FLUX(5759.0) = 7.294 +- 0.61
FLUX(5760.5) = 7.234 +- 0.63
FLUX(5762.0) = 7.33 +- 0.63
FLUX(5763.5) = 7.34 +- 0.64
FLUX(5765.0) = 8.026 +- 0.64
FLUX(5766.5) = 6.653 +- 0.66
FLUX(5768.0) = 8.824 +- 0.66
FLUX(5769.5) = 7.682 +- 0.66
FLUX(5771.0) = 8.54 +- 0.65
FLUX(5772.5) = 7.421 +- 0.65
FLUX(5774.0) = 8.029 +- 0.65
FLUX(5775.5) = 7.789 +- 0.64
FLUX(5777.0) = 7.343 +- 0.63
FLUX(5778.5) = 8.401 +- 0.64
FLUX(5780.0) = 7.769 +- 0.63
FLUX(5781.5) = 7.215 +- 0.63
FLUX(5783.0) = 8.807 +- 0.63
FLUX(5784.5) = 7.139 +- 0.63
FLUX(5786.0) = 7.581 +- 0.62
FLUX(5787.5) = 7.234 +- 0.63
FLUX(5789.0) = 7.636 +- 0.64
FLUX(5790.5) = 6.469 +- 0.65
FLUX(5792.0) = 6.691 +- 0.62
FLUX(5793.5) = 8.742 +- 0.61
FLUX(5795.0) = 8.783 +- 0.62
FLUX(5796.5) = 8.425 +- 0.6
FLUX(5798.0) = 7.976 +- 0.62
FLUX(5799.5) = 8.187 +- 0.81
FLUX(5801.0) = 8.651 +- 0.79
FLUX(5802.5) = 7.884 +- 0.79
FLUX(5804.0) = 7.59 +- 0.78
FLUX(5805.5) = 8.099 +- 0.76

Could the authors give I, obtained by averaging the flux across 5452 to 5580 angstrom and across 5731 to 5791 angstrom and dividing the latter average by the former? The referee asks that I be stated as 1.10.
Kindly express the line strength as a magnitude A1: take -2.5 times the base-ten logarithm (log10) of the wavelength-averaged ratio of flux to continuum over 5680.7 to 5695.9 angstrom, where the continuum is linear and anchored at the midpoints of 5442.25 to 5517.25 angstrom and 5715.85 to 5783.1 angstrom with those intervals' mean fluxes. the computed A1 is 0.06 mag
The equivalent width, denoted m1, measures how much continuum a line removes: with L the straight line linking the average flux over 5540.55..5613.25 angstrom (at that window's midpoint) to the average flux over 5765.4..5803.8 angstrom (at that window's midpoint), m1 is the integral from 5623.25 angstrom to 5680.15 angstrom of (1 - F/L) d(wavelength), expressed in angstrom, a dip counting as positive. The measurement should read 0.9 angstrom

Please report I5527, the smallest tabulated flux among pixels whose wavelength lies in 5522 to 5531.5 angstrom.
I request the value 5.093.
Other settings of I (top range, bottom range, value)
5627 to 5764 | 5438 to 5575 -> 1.06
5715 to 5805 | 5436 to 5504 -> 1.14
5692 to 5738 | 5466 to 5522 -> 1.08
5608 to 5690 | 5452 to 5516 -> 1.07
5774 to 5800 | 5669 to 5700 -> 1.10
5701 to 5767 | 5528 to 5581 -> 1.05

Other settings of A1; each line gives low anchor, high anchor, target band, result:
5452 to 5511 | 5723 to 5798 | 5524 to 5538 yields -0.034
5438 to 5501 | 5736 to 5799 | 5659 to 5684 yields 0.013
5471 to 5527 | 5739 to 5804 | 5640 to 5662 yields 0.029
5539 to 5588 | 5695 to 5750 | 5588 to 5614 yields 0.004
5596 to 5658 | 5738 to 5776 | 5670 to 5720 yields 0.030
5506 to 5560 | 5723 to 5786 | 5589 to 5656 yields 0.031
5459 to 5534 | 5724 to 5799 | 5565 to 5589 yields 0.051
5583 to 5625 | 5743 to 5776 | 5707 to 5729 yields 0.000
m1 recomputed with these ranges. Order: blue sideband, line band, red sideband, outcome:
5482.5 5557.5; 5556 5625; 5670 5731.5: 1.7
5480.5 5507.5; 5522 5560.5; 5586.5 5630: -1.5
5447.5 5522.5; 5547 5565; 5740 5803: -0.8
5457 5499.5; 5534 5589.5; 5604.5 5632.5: -0.5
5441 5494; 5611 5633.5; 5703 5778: 0.1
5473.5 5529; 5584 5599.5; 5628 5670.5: 0.8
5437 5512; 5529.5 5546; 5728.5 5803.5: -0.8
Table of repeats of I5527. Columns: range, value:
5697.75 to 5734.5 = 6.398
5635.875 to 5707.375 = 6.045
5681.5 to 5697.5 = 6.479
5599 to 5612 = 6.686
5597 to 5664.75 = 5.812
